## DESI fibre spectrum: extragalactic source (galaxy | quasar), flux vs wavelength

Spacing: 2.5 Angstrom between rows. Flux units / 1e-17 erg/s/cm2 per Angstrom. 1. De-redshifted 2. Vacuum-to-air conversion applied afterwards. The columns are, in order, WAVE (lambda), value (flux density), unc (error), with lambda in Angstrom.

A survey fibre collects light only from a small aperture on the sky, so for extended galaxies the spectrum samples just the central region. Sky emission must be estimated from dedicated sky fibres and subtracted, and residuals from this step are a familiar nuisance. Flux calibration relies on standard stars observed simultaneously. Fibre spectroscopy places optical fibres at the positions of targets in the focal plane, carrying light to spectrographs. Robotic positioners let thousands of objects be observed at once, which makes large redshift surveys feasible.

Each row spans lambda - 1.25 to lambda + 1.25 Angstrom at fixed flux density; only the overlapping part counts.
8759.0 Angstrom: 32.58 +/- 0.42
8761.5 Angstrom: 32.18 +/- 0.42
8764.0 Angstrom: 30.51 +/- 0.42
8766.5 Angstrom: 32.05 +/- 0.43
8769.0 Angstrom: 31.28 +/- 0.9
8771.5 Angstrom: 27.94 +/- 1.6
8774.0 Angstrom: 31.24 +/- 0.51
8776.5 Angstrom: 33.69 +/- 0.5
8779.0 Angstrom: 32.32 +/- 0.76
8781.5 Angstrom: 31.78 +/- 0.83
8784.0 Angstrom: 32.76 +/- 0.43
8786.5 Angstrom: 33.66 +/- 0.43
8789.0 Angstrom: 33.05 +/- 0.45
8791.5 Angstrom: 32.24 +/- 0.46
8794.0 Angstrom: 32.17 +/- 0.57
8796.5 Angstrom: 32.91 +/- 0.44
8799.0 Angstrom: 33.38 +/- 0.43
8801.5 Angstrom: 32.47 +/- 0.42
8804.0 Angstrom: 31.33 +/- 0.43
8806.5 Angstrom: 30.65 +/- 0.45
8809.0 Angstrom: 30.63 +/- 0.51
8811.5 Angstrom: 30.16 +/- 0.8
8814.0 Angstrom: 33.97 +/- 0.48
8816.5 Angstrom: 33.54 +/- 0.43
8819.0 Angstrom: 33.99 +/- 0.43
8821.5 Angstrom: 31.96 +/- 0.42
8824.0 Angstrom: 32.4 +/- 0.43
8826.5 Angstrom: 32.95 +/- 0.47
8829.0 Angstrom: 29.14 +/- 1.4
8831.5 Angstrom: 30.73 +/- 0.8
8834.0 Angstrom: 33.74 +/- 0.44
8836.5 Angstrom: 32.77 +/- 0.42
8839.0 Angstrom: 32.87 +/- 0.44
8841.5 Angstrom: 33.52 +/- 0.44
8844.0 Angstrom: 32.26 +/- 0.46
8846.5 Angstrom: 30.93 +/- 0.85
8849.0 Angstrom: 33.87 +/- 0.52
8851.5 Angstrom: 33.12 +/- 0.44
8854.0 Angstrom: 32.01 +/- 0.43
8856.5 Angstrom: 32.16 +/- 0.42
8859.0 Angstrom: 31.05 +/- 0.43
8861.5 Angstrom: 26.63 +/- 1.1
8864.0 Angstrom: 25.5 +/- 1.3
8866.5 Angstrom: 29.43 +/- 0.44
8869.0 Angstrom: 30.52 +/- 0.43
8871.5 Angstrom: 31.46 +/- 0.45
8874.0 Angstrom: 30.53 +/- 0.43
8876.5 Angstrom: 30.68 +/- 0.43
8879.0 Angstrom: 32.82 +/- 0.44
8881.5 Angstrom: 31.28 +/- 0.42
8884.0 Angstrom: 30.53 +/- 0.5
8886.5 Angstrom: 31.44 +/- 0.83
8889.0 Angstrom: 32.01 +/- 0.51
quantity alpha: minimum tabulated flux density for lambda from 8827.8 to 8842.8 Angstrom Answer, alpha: 29.14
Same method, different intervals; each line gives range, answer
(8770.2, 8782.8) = 27.94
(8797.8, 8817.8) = 30.16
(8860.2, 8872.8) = 25.5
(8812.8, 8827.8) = 31.96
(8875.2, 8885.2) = 30.53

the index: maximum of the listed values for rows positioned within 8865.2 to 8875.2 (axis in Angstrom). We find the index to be 31.46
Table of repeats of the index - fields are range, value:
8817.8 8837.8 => 33.99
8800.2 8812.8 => 32.47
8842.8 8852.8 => 33.87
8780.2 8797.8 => 33.66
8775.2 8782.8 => 33.69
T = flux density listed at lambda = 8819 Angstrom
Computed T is 33.99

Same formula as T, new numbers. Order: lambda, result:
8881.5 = 31.28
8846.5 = 30.93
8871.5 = 31.46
